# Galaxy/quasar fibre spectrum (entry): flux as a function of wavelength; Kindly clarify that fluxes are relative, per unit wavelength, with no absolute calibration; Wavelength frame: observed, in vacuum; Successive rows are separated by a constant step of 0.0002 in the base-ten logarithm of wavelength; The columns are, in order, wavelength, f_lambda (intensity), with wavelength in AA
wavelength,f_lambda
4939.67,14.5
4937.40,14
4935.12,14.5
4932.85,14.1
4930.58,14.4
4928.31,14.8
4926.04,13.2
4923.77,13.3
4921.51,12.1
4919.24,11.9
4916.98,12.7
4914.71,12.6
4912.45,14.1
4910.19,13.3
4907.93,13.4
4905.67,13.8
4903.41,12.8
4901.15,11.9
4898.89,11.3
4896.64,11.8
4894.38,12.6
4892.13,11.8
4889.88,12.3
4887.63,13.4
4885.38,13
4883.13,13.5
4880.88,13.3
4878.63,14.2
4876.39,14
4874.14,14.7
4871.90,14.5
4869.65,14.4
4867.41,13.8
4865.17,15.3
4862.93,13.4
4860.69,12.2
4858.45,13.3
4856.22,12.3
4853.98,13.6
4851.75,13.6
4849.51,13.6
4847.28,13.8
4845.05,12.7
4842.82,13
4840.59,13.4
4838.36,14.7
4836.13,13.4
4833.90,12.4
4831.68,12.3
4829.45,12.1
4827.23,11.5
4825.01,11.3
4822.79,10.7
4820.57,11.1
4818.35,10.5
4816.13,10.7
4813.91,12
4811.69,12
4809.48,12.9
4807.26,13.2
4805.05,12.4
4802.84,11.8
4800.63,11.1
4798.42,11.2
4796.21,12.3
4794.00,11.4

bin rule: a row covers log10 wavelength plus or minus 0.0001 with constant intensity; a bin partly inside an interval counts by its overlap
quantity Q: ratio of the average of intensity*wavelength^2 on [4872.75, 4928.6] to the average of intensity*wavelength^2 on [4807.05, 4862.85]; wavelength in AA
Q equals 1.1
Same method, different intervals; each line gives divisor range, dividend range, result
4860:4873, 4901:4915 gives 0.96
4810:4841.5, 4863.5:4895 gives 1.16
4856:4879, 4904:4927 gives 0.96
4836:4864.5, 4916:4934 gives 1.03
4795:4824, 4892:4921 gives 1.13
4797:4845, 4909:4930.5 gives 1.13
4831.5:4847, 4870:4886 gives 1.07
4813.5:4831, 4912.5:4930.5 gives 1.21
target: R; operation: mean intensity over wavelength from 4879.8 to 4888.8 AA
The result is 13.3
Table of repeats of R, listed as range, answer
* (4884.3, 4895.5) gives 12.6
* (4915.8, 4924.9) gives 12.5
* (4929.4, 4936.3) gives 14.3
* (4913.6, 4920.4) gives 12.4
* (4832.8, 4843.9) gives 13.4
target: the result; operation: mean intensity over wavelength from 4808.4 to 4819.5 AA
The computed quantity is 11.6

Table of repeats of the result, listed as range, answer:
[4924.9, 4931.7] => 14.1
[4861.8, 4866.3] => 14.3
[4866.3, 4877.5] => 14.3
